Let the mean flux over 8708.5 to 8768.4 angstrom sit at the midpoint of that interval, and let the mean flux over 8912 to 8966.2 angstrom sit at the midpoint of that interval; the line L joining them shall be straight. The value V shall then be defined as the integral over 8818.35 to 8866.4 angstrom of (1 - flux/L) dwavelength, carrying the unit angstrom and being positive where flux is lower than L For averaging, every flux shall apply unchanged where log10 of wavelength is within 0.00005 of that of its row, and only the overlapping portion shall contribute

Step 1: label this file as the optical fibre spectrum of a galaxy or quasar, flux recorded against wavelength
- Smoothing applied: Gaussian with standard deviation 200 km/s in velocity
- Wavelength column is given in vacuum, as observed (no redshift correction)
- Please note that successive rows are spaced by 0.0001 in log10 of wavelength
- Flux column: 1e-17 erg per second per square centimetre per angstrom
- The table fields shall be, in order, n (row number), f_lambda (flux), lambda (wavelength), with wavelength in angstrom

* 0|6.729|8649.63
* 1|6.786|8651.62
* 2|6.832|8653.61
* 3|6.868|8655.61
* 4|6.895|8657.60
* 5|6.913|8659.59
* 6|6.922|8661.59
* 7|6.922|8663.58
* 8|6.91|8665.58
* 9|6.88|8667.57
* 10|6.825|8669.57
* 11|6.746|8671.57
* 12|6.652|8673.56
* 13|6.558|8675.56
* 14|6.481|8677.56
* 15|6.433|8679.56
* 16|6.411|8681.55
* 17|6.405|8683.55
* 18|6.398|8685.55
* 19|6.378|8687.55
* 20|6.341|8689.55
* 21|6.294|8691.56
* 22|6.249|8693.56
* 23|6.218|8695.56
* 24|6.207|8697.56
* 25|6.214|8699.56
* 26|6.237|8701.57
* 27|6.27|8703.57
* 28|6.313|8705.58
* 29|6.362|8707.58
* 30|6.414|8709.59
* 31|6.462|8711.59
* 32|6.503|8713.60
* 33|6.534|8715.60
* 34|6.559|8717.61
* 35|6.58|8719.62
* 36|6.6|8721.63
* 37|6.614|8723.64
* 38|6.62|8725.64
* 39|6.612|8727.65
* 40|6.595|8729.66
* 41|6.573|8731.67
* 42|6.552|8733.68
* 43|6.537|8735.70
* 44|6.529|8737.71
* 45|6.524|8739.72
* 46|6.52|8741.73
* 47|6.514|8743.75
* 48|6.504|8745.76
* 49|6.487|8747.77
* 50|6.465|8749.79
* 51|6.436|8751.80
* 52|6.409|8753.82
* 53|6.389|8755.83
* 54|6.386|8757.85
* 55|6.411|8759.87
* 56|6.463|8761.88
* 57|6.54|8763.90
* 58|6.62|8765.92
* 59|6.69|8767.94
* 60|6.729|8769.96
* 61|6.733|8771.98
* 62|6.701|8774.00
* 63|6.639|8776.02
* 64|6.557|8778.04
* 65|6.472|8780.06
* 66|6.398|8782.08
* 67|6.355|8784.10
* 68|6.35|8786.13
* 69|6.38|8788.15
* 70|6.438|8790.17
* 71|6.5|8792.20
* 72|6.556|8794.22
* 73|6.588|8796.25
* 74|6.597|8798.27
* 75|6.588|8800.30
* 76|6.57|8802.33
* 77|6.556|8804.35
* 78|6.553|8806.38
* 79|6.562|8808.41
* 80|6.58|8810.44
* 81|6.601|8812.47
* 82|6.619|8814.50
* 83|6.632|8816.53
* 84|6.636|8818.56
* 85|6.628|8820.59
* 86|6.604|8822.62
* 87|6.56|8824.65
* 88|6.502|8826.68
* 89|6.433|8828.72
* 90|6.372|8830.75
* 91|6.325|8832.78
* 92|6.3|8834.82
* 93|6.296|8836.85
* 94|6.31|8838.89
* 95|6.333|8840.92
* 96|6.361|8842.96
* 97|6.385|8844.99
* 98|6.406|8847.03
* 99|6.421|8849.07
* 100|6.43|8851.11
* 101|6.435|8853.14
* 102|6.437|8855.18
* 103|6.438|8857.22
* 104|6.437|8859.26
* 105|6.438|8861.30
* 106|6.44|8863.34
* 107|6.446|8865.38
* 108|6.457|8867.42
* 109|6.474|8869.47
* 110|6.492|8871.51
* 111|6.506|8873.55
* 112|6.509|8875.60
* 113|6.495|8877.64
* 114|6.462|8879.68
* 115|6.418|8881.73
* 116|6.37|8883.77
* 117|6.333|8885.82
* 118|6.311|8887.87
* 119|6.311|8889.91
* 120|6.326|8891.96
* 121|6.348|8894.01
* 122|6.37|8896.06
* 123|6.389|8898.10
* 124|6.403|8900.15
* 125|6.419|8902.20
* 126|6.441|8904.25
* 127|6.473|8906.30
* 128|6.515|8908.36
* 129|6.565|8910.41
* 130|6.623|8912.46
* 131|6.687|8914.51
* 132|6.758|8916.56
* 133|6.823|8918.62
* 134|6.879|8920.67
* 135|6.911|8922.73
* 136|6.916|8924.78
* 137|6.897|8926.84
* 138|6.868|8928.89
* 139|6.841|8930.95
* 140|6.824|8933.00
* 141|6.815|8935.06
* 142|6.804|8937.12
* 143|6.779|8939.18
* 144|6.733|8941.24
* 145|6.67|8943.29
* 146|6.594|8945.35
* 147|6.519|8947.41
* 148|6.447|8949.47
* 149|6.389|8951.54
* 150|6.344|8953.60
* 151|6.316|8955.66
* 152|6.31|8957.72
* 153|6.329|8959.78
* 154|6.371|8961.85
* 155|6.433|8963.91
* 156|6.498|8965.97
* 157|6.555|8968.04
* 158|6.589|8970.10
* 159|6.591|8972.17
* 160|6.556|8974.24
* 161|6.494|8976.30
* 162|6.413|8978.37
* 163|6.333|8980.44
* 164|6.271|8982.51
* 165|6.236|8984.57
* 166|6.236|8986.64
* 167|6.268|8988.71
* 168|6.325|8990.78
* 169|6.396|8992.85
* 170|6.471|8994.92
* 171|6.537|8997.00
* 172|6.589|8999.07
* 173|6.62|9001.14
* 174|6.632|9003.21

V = 1.1 angstrom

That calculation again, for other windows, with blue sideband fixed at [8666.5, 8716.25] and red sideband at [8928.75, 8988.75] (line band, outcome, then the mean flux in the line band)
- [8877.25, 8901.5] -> 0.4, 6.38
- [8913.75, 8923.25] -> -0.5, 6.81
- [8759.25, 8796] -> -0.4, 6.53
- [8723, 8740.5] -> -0.3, 6.57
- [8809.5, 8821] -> -0.3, 6.62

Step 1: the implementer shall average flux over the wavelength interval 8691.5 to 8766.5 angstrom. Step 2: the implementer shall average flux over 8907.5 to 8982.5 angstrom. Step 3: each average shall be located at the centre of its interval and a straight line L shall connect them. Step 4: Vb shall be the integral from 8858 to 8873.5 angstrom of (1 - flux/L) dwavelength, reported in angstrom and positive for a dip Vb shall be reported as 0.2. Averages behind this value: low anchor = 6.46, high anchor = 6.61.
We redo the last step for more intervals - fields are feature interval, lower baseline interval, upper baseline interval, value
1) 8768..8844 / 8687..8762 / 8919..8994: -0.37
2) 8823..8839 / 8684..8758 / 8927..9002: 0.19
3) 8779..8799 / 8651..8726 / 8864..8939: 0.29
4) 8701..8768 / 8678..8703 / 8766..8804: -0.70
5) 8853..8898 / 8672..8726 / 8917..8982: 0.90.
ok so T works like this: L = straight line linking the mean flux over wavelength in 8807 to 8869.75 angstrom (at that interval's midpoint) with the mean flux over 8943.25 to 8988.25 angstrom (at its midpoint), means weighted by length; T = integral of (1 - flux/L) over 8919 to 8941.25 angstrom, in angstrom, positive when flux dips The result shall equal -1.43 angstrom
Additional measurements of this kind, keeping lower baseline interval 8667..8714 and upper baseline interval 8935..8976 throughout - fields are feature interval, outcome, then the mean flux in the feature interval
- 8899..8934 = -1.00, 6.7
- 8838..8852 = 0.22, 6.38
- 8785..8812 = -0.26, 6.52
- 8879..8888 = 0.16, 6.38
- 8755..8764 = 0.03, 6.43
